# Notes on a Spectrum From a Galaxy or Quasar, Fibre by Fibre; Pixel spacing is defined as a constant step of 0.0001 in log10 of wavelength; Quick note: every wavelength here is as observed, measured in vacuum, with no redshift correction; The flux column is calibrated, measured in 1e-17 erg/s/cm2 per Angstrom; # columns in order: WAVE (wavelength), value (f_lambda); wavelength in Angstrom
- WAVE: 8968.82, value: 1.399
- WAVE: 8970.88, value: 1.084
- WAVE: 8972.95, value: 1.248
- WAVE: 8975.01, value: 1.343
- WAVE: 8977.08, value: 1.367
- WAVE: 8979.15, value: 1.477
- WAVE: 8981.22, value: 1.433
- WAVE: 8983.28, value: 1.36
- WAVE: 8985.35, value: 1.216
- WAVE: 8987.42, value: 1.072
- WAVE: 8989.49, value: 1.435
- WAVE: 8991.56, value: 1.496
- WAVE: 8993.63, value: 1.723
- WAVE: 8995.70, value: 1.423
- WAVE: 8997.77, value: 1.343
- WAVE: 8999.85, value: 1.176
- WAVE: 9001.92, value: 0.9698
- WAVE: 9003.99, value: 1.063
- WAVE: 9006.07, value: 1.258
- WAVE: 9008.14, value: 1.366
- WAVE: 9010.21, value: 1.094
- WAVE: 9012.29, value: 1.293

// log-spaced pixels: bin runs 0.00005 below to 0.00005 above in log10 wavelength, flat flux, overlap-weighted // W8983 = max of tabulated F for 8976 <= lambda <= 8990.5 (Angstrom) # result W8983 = 1.477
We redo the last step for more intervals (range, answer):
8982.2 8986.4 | 1.36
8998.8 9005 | 1.176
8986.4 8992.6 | 1.496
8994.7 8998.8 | 1.423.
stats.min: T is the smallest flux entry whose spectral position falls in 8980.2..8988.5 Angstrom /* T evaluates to 1.072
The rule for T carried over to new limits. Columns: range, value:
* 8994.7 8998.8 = 1.343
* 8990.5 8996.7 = 1.423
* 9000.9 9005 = 0.9698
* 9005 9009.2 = 1.258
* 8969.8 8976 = 1.084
